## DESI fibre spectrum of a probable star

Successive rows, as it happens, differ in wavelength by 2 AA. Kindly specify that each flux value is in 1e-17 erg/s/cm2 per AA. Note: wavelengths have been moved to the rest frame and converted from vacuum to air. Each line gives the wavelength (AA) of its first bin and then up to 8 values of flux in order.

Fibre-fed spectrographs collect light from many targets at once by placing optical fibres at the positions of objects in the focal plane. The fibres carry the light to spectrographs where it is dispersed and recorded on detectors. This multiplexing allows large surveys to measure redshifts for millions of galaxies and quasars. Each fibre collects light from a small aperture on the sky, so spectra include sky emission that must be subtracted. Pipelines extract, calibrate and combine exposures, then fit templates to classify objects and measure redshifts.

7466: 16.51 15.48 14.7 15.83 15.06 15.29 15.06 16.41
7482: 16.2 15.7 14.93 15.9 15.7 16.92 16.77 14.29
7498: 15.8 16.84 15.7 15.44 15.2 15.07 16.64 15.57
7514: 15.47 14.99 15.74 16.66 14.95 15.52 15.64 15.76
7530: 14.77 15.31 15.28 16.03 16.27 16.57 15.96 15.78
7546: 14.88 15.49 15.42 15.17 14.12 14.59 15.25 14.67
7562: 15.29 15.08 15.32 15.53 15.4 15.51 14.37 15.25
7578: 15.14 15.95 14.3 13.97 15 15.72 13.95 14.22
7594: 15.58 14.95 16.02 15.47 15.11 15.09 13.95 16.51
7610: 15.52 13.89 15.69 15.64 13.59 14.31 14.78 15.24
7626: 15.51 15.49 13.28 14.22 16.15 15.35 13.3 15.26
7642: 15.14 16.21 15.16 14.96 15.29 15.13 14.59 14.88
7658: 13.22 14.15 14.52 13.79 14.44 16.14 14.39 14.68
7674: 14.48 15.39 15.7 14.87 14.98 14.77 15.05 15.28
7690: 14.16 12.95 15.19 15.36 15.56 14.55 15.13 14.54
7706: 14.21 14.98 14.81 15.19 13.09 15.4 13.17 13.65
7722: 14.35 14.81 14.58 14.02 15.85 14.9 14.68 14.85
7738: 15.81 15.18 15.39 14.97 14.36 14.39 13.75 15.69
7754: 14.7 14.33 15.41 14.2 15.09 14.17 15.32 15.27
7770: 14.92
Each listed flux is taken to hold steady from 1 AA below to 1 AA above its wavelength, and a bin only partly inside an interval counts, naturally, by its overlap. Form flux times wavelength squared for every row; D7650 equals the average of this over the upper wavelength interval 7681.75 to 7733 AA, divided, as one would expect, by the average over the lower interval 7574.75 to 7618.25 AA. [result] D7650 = 1.00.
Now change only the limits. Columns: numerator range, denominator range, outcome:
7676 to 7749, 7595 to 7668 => 1.01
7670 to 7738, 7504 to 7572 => 1.00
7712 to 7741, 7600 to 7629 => 1.00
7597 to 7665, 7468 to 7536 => 0.99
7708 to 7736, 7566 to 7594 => 1.01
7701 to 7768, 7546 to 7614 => 1.02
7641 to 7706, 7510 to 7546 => 0.98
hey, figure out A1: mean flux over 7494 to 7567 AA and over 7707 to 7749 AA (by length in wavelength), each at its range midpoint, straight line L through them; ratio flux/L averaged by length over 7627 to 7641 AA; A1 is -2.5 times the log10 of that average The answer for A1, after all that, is 0.02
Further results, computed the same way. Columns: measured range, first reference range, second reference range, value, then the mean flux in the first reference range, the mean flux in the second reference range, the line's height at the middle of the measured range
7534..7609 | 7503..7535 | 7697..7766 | 0.01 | 15.5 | 14.7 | 15.3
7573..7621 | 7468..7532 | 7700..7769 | 0.02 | 15.6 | 14.7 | 15.2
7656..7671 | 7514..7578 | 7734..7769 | 0.05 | 15.4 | 14.9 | 15.1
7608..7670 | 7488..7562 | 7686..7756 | 0.02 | 15.6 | 14.7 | 15.1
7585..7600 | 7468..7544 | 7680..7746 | 0.01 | 15.7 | 14.7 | 15.3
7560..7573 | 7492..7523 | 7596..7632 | 0.00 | 15.7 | 15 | 15.3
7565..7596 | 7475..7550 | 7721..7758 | 0.03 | 15.7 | 14.8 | 15.4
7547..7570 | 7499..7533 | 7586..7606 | 0.02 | 15.6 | 15.1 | 15.3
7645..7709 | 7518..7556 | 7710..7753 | 0.01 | 15.5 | 14.7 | 14.9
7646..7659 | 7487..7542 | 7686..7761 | 0.02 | 15.7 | 14.7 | 15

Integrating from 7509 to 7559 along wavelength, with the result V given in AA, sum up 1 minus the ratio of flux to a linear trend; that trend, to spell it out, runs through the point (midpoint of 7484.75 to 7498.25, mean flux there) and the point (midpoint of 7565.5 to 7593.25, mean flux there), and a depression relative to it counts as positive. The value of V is -0.4 AA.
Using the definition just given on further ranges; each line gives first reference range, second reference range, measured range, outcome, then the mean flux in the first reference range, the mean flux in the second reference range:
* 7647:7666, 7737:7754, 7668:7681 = -0.38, 14.5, 14.9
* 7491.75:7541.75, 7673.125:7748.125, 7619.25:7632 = 0.37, 15.7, 14.8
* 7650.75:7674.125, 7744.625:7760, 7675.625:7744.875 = -0.86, 14.5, 14.6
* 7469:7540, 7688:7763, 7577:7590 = 0.32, 15.7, 14.7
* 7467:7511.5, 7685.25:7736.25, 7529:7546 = -0.27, 15.7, 14.6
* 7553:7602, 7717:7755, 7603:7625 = 0.03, 15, 14.7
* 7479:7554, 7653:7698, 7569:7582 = 0.10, 15.7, 14.7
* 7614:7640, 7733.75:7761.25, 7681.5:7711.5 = 0.10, 14.8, 14.8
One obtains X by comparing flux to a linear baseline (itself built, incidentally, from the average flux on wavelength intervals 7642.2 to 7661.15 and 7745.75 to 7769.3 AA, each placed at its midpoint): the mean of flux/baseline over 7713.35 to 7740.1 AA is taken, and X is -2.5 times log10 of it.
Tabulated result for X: 0.01 mag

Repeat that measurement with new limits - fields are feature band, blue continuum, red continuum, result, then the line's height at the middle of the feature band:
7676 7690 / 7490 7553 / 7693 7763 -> -0.01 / 14.9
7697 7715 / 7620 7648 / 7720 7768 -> 0.01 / 14.9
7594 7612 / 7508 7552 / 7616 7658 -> -0.01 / 15.1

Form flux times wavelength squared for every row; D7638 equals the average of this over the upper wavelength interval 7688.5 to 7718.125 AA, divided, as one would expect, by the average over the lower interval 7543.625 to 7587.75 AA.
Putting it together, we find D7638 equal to 1.00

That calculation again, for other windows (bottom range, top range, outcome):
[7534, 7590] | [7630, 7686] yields 1.00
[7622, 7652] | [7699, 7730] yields 0.98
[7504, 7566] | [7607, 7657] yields 1.00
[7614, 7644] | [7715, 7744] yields 1.02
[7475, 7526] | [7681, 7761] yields 0.99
